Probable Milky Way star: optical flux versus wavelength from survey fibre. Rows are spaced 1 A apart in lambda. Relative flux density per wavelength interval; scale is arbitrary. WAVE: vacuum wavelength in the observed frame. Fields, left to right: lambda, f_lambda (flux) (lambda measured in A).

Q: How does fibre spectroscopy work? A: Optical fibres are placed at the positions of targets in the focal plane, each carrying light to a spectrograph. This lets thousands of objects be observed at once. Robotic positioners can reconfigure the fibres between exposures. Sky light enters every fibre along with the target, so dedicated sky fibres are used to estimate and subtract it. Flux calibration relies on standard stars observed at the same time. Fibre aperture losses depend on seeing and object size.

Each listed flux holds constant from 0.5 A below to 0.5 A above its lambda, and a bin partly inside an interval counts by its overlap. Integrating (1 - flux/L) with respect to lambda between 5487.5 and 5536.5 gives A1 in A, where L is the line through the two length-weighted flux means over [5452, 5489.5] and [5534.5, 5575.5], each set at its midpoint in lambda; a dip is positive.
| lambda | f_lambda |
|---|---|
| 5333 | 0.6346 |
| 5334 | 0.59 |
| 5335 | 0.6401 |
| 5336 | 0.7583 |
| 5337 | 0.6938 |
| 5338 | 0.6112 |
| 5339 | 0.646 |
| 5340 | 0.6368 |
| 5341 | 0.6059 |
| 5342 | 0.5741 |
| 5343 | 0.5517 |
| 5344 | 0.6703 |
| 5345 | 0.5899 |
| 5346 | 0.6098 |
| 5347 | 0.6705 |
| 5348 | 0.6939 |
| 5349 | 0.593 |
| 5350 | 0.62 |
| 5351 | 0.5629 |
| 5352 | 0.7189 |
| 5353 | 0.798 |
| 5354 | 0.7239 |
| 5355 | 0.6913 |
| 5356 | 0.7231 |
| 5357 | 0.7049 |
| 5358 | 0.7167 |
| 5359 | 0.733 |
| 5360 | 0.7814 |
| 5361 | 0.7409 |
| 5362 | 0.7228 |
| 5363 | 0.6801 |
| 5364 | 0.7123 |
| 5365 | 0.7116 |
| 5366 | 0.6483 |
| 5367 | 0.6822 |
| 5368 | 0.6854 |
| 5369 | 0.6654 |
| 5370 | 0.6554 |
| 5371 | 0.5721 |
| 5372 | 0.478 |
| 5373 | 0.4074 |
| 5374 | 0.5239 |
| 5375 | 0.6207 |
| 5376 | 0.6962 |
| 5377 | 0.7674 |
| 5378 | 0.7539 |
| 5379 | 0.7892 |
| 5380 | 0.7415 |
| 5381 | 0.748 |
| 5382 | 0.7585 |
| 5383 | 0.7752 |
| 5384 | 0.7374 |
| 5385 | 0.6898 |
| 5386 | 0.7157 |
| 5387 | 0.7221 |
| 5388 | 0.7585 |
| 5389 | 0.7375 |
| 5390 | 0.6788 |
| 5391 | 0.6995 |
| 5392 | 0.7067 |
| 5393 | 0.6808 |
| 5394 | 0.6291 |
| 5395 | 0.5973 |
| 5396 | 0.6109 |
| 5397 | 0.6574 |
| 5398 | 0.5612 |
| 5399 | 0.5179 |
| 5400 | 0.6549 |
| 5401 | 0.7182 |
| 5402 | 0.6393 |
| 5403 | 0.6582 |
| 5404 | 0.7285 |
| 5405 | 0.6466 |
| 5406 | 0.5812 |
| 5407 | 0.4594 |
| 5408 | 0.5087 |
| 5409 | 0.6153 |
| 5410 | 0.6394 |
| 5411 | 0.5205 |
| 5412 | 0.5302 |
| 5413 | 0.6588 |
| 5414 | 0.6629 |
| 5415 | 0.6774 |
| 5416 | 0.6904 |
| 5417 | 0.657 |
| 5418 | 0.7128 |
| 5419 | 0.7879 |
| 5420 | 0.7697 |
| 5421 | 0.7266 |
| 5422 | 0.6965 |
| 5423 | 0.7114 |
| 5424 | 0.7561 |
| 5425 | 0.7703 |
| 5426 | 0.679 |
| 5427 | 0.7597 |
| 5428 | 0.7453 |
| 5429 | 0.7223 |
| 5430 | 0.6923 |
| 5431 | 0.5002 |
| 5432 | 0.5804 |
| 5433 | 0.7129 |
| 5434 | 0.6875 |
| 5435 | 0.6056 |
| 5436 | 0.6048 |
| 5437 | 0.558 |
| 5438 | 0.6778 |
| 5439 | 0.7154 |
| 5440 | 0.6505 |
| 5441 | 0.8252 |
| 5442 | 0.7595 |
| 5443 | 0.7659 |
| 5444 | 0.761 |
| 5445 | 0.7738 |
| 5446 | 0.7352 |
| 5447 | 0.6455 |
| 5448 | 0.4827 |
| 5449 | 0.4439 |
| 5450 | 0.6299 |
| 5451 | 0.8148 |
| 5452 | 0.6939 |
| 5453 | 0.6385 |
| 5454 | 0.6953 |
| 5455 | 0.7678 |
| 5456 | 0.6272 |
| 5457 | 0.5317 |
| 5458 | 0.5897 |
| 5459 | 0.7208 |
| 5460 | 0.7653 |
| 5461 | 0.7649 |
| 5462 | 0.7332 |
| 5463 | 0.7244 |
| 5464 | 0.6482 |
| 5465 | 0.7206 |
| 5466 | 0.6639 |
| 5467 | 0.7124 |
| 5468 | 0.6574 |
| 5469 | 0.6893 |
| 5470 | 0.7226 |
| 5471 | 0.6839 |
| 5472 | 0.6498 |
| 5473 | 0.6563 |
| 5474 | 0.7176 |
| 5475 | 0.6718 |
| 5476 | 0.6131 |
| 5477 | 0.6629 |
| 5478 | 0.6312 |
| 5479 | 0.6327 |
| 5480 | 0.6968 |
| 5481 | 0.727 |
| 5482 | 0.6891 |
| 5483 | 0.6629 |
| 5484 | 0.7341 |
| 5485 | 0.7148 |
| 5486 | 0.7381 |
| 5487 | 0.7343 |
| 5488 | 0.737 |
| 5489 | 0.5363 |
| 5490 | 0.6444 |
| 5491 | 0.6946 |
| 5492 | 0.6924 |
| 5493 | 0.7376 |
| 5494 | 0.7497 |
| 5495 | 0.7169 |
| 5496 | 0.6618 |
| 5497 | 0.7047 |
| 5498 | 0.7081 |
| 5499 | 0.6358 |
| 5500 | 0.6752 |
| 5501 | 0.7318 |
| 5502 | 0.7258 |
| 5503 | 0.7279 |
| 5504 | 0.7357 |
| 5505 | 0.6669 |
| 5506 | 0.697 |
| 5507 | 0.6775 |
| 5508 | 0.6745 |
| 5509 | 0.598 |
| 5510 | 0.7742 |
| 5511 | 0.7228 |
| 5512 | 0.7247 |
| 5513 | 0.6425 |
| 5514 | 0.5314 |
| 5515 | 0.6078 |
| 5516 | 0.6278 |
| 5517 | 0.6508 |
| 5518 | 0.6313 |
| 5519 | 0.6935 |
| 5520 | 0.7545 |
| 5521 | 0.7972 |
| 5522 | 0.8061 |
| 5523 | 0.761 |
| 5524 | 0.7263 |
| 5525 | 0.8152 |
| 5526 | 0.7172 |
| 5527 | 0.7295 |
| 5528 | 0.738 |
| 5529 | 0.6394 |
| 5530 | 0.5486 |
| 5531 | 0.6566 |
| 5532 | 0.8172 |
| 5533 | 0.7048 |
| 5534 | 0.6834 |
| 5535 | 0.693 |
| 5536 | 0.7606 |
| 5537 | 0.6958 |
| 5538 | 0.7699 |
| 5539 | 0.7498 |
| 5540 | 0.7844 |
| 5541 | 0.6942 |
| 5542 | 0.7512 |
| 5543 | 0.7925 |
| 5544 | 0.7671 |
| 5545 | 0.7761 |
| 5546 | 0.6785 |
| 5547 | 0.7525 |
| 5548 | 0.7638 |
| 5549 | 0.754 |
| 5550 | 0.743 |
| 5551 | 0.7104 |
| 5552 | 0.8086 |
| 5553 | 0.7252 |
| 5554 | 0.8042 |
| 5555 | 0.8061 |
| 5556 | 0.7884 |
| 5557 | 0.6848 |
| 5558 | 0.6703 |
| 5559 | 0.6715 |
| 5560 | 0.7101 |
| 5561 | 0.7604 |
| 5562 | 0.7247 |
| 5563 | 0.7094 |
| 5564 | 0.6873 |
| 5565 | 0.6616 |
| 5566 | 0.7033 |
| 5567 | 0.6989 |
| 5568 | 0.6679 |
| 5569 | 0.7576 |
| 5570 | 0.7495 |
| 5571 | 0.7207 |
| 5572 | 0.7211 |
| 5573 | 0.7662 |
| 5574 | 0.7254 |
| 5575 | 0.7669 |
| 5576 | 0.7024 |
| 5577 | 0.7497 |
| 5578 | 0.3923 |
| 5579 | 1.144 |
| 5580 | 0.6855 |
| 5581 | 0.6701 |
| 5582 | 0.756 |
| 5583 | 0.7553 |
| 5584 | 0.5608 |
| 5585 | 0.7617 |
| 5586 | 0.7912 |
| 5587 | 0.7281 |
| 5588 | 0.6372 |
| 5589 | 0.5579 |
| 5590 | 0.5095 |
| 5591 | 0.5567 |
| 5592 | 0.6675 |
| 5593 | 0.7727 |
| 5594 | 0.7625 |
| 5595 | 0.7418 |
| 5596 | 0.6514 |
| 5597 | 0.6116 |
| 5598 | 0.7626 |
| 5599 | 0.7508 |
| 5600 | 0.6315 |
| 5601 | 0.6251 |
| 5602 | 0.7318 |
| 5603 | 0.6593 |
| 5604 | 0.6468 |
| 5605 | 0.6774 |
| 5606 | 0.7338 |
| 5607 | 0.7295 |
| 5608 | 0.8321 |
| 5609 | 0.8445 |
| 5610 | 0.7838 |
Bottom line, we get 0.9 A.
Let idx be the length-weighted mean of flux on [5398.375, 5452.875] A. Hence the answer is 0.665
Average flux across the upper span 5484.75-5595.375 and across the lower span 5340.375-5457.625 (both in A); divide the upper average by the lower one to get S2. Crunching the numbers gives 1.1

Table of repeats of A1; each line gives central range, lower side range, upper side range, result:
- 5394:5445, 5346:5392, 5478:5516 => 1.8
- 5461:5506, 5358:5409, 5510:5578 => 0.5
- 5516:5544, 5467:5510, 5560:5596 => -1.1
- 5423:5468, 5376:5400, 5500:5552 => 1.3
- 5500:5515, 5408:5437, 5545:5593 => 0.2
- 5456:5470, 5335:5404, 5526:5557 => 0.4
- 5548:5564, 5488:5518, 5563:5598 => -1.0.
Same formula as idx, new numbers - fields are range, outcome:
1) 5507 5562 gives 0.719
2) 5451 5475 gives 0.688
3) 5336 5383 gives 0.669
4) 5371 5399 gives 0.671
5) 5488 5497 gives 0.684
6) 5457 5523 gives 0.689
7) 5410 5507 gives 0.684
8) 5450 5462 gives 0.691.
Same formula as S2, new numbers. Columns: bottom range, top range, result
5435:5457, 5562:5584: 1.07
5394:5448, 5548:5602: 1.07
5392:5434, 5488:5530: 1.06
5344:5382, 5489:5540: 1.04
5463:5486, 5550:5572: 1.06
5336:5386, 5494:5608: 1.05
